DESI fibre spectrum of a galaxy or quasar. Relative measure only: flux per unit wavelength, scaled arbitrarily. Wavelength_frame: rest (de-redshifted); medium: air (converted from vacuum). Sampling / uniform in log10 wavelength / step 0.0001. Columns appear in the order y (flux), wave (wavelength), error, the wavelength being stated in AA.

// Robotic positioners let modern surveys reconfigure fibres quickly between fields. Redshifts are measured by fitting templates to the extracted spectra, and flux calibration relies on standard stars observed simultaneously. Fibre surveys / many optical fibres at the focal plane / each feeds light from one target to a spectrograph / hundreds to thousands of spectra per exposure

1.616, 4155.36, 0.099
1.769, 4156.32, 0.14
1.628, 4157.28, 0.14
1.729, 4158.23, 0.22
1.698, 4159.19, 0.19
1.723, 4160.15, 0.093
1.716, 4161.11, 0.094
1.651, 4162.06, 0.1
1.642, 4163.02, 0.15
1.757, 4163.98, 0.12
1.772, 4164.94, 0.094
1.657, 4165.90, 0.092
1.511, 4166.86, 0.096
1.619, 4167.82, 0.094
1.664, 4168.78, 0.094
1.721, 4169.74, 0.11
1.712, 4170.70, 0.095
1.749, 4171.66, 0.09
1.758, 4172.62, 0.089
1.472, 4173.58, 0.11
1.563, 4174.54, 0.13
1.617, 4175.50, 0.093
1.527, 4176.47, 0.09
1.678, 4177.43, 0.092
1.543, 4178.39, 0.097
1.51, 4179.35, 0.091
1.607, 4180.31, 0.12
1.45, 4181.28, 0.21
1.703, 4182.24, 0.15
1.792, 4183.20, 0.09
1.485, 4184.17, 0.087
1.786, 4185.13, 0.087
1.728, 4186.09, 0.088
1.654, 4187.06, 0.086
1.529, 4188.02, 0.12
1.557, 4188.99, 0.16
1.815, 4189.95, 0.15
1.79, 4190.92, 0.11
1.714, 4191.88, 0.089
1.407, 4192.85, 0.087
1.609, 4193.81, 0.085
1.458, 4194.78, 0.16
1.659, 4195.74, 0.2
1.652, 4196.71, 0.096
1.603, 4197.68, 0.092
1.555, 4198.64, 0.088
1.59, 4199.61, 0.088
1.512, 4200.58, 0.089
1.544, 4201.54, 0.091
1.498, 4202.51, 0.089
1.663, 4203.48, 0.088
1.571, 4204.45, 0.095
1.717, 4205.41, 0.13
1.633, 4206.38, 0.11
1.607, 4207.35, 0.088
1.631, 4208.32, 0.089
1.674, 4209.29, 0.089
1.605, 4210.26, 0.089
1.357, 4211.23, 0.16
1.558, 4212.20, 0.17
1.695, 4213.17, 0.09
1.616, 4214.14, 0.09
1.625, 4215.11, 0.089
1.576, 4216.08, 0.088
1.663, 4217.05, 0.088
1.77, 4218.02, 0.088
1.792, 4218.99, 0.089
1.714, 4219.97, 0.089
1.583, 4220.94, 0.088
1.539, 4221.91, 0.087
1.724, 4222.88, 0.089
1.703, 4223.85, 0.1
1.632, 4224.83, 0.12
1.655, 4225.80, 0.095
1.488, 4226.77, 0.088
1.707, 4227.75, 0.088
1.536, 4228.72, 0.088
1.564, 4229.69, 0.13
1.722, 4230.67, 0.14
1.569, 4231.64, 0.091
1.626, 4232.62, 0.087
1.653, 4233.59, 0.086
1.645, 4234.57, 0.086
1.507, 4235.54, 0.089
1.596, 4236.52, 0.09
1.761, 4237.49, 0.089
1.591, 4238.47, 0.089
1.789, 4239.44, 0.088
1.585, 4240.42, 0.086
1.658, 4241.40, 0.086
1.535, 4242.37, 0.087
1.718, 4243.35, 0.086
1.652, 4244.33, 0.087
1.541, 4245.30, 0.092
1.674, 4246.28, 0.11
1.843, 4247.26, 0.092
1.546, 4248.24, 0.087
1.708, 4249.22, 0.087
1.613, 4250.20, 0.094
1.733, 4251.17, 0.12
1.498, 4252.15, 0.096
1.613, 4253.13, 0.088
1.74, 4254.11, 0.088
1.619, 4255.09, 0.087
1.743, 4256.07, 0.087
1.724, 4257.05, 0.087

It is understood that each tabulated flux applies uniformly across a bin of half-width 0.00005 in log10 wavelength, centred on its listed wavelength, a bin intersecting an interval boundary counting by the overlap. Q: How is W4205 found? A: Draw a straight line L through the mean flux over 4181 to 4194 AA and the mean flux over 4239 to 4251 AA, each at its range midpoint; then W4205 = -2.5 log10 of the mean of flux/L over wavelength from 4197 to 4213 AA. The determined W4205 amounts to 0.04 mag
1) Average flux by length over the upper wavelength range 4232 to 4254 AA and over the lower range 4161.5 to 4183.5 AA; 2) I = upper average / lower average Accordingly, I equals 1.0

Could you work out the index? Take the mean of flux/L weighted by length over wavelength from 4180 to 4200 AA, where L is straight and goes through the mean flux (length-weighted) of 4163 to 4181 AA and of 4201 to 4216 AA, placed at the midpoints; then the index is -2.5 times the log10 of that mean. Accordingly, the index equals -0.01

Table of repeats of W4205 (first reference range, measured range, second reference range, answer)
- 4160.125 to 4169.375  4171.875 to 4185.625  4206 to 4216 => 0.03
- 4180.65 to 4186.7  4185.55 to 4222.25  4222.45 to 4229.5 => 0.02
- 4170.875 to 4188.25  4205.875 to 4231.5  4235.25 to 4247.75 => 0.01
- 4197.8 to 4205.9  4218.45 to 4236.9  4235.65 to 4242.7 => 0.00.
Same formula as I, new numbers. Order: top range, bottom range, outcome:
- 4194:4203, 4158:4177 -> 0.94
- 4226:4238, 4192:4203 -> 1.04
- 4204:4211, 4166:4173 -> 0.97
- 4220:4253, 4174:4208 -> 1.02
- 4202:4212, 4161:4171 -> 0.95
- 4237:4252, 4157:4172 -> 0.99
